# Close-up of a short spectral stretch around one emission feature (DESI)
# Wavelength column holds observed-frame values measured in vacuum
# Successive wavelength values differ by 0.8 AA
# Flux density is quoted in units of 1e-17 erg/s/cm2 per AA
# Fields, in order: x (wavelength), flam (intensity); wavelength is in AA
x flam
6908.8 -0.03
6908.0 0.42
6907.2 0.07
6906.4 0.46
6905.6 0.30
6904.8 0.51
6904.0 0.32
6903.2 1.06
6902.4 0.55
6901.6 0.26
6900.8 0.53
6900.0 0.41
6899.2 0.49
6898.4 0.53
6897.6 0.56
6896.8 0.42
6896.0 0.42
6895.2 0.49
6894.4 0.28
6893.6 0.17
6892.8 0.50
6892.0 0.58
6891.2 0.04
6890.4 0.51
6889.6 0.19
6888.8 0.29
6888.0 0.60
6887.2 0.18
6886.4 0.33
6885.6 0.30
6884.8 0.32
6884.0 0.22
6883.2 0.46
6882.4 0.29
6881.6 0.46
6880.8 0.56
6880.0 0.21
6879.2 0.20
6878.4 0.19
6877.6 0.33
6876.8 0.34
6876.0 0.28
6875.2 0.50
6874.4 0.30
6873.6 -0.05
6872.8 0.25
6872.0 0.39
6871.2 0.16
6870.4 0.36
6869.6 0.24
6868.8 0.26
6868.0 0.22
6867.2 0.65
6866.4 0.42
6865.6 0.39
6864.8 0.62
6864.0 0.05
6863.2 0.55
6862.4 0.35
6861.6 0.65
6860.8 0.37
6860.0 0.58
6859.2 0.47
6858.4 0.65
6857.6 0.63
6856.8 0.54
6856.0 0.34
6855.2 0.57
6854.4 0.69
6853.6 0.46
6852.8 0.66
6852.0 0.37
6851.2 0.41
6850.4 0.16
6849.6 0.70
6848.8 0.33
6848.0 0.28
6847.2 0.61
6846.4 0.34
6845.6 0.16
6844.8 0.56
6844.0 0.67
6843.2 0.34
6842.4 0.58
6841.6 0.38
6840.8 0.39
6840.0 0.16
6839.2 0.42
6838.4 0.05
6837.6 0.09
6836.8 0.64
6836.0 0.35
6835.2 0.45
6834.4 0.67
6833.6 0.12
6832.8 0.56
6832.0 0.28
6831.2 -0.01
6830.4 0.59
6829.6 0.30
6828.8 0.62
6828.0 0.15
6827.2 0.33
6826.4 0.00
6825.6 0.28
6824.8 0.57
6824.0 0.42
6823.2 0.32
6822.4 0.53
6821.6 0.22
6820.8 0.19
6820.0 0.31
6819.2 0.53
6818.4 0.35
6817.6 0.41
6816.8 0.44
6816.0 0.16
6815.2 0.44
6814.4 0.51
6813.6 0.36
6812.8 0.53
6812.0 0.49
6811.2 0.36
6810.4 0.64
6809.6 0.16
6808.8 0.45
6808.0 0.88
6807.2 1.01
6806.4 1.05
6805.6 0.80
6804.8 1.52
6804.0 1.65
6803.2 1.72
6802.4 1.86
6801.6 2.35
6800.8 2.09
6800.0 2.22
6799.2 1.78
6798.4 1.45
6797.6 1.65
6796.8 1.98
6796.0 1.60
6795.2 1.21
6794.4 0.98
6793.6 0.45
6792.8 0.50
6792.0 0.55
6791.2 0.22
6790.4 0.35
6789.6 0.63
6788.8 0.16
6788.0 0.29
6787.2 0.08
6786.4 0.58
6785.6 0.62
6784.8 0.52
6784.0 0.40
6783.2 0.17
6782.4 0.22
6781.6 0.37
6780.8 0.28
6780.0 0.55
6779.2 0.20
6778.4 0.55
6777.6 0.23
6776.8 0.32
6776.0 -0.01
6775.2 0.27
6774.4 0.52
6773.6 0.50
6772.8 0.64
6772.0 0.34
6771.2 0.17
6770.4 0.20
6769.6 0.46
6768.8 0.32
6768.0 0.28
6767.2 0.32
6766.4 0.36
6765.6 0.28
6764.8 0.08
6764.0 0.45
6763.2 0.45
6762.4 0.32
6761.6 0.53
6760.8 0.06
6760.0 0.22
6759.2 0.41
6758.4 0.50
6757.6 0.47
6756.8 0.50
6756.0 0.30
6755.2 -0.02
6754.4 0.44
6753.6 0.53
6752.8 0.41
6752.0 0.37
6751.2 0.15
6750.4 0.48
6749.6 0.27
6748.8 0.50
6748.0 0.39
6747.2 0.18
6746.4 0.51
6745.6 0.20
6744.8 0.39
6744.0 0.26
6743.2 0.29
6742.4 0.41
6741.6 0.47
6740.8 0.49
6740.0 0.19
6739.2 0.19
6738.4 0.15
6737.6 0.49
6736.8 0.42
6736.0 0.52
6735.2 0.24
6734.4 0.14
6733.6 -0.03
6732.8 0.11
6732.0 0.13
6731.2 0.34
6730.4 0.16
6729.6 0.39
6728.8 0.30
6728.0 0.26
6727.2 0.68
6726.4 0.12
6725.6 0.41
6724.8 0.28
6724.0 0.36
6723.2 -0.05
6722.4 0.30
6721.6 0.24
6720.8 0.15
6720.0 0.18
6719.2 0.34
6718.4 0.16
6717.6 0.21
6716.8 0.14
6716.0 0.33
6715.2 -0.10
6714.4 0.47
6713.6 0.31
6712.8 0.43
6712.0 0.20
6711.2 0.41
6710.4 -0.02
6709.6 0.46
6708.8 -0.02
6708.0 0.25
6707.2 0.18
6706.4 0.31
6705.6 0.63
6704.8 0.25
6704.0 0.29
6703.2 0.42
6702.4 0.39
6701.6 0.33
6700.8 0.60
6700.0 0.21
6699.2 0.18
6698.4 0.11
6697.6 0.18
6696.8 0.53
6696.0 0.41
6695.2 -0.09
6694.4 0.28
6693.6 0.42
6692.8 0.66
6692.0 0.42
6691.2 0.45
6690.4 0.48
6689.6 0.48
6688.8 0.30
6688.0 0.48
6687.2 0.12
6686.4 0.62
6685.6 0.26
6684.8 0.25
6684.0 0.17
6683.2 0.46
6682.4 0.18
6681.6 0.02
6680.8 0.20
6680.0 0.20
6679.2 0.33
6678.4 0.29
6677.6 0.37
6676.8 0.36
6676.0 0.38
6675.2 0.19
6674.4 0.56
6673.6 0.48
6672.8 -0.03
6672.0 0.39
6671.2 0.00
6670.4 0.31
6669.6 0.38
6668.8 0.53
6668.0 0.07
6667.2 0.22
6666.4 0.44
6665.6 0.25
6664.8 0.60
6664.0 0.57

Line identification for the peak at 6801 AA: [O II]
